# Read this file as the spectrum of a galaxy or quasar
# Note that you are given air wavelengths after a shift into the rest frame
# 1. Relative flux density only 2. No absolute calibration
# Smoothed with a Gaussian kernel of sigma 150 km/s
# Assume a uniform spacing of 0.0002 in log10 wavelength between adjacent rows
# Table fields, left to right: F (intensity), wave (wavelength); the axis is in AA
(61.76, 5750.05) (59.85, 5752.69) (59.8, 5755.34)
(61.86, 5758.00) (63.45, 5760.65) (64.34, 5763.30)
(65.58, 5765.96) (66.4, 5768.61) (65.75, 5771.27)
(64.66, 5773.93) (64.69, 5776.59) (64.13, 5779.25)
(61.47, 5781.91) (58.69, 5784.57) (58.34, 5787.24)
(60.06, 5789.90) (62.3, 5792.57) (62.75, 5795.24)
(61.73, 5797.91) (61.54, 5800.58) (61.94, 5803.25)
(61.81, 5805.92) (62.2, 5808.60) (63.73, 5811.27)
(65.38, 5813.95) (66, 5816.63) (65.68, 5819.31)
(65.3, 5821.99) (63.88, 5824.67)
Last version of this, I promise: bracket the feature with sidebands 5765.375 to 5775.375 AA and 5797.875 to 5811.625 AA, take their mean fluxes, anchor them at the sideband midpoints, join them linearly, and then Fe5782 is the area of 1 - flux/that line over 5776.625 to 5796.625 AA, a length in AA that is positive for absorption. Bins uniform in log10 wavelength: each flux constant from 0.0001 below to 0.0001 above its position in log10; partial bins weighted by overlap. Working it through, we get 0.8 AA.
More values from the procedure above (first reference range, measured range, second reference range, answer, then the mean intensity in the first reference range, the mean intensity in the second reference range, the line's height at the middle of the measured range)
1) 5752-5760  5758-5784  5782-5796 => -1.5 AA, 60.8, 60.4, 60.6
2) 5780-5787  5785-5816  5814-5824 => 0.4 AA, 60.1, 65.5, 62.7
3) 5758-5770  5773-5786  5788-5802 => 0.1 AA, 64.6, 61.6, 63.1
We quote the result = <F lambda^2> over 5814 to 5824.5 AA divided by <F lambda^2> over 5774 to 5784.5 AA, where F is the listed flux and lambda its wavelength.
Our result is 1.05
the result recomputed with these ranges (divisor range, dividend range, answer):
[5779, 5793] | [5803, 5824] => 1.07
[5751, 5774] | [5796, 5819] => 1.01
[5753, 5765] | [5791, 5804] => 1.01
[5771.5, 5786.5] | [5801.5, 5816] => 1.02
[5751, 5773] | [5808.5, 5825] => 1.04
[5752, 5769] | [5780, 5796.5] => 0.97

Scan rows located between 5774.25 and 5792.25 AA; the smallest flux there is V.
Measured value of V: 58.34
